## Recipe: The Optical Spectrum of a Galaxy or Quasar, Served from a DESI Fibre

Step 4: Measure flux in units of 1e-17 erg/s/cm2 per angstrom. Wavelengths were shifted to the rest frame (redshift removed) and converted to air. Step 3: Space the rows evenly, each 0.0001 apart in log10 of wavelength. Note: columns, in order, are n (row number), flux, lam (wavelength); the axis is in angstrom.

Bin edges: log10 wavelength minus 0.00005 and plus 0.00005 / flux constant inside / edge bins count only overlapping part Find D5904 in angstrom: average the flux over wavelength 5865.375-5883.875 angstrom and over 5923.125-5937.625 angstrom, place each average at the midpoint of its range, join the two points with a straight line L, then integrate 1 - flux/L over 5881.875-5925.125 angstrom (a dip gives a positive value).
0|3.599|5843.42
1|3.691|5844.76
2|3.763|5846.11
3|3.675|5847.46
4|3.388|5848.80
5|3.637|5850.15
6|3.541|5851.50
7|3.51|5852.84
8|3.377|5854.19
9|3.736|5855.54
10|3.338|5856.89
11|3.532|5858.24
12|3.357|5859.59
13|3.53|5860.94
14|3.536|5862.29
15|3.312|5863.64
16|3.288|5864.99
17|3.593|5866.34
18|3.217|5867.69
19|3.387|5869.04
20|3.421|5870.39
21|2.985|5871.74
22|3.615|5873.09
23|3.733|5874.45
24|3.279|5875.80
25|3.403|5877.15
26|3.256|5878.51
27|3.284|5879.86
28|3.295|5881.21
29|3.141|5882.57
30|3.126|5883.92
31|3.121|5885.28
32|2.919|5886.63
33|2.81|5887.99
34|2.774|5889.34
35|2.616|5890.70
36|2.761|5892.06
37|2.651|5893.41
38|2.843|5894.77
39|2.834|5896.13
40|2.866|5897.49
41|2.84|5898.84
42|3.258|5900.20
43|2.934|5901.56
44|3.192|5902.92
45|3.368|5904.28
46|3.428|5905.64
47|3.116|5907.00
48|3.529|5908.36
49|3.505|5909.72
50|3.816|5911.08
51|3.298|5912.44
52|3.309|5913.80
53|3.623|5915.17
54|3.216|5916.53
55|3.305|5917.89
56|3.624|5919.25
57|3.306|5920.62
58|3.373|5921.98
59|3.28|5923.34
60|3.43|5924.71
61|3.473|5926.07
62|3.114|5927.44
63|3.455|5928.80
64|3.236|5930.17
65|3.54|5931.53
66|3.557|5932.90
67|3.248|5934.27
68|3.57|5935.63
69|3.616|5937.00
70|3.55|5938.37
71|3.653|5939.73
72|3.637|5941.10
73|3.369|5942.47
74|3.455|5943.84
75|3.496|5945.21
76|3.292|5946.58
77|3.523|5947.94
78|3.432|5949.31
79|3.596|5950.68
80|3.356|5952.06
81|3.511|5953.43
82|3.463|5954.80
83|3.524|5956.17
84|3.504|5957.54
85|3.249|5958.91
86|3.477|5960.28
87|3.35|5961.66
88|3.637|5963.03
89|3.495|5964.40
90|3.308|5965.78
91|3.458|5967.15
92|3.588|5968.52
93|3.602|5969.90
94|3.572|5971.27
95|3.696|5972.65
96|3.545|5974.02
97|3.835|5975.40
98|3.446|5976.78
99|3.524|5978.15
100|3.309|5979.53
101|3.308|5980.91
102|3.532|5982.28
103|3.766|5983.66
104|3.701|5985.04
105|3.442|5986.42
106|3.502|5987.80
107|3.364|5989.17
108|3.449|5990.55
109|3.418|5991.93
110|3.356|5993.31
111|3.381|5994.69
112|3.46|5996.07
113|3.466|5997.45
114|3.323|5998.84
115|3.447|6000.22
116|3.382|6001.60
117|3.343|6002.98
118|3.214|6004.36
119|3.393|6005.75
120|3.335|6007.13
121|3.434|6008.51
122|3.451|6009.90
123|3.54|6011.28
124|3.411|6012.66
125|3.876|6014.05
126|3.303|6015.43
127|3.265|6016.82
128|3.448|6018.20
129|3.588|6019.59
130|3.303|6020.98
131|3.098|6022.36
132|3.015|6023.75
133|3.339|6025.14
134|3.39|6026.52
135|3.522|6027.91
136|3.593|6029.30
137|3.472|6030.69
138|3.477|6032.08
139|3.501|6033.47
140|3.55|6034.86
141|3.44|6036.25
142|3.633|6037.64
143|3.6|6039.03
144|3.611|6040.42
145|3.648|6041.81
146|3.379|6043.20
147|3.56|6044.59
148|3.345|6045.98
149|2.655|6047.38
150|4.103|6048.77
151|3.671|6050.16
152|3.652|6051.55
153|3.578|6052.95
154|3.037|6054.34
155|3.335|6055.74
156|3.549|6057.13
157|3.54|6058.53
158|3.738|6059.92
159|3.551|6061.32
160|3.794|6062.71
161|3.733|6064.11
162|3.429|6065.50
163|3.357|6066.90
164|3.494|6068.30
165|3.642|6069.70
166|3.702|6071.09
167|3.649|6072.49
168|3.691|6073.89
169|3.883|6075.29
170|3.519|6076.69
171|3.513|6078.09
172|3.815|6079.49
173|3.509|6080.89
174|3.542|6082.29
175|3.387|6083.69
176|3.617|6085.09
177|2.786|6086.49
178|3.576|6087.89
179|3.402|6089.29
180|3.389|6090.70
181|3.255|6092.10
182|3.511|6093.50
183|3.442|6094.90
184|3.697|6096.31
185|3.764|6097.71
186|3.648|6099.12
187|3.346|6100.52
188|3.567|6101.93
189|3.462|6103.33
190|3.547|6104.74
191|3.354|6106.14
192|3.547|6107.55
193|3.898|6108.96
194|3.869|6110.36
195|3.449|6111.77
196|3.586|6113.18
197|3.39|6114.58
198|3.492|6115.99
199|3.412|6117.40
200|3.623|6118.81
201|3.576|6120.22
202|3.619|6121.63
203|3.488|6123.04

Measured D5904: 2.8 angstrom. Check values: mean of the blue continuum 3.35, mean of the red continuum 3.41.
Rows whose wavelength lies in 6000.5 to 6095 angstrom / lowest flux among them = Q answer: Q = 2.655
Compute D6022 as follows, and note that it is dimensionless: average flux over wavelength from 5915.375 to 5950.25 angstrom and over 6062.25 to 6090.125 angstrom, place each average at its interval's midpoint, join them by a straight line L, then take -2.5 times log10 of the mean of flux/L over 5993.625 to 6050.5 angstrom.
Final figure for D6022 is 0.02 mag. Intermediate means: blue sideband 3.43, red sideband 3.55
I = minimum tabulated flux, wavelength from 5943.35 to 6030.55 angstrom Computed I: 3.015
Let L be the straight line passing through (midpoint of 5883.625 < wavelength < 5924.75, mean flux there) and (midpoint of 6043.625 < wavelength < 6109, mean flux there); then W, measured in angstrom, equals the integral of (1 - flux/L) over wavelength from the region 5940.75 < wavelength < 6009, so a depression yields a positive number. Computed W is -3.2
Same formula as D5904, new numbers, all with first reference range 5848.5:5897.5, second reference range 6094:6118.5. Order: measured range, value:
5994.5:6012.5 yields 0.12 angstrom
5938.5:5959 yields -0.81 angstrom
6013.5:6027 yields 0.34 angstrom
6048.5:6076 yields -0.78 angstrom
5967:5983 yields -0.73 angstrom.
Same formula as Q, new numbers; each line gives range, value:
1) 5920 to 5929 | 3.114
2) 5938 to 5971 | 3.249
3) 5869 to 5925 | 2.616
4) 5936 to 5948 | 3.292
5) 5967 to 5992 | 3.308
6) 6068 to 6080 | 3.494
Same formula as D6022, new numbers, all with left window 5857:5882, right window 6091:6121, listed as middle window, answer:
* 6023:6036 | 0.021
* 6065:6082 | -0.024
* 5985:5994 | 0.006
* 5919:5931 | 0.021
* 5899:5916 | 0.021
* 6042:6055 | 0.016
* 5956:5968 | 0.001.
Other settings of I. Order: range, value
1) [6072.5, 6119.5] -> 2.786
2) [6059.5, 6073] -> 3.357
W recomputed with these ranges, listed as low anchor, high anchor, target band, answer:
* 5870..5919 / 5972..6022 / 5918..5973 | -2.37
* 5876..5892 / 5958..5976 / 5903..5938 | -1.58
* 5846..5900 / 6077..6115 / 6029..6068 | -0.66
